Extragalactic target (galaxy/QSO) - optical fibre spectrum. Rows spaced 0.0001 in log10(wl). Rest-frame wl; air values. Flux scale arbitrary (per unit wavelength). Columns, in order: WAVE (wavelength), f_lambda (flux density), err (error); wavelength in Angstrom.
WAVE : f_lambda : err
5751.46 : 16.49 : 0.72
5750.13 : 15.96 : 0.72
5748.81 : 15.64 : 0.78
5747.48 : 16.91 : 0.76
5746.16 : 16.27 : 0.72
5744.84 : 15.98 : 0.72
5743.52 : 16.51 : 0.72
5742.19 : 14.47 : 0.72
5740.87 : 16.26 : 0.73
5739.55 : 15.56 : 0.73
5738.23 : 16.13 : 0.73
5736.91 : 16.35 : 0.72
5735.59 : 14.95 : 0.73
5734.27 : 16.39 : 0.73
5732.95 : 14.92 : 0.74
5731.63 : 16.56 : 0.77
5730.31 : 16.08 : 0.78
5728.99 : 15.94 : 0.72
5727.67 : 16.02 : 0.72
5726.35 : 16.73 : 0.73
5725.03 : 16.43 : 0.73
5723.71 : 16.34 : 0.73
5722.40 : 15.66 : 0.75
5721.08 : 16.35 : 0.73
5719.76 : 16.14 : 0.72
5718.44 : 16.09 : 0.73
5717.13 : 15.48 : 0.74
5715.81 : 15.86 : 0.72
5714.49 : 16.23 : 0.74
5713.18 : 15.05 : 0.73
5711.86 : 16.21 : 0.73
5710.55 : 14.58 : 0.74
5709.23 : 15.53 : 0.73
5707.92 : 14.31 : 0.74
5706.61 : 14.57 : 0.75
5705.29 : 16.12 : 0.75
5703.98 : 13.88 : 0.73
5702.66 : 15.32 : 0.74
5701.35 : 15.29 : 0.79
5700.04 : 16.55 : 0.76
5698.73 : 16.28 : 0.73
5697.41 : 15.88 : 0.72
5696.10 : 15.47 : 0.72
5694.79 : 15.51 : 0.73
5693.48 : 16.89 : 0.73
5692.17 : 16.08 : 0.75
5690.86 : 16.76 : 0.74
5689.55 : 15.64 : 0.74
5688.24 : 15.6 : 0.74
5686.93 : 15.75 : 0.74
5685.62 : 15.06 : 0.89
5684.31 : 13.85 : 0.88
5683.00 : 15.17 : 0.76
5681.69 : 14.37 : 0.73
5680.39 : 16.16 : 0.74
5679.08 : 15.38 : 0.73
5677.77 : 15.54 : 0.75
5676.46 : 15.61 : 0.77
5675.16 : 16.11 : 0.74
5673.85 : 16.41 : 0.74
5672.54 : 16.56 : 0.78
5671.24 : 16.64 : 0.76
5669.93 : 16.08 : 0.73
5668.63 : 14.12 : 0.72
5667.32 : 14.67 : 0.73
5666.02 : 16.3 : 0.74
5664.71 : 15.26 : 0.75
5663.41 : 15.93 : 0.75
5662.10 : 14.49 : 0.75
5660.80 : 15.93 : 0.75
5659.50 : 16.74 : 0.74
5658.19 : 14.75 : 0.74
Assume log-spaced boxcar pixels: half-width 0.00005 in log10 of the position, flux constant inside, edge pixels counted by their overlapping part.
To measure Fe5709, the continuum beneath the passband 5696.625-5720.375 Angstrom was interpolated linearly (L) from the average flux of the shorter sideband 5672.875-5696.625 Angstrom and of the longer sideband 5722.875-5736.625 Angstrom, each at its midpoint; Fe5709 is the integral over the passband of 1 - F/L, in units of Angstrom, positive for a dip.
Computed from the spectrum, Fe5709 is 0.5 Angstrom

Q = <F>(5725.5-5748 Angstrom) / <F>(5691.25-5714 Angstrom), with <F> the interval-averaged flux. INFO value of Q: 1.03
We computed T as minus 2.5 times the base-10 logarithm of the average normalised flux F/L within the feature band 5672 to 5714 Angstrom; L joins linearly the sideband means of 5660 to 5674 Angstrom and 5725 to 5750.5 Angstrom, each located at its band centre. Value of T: 0.016 mag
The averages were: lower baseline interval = 15.7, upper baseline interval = 16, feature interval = 15.5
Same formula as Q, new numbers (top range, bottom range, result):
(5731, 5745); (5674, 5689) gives 1.03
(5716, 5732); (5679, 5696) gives 1.04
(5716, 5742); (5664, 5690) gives 1.03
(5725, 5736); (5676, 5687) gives 1.05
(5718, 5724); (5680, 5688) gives 1.07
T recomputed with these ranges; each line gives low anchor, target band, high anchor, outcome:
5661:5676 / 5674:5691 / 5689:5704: 0.023 mag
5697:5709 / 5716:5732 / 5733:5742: -0.034 mag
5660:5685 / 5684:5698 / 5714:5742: -0.004 mag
